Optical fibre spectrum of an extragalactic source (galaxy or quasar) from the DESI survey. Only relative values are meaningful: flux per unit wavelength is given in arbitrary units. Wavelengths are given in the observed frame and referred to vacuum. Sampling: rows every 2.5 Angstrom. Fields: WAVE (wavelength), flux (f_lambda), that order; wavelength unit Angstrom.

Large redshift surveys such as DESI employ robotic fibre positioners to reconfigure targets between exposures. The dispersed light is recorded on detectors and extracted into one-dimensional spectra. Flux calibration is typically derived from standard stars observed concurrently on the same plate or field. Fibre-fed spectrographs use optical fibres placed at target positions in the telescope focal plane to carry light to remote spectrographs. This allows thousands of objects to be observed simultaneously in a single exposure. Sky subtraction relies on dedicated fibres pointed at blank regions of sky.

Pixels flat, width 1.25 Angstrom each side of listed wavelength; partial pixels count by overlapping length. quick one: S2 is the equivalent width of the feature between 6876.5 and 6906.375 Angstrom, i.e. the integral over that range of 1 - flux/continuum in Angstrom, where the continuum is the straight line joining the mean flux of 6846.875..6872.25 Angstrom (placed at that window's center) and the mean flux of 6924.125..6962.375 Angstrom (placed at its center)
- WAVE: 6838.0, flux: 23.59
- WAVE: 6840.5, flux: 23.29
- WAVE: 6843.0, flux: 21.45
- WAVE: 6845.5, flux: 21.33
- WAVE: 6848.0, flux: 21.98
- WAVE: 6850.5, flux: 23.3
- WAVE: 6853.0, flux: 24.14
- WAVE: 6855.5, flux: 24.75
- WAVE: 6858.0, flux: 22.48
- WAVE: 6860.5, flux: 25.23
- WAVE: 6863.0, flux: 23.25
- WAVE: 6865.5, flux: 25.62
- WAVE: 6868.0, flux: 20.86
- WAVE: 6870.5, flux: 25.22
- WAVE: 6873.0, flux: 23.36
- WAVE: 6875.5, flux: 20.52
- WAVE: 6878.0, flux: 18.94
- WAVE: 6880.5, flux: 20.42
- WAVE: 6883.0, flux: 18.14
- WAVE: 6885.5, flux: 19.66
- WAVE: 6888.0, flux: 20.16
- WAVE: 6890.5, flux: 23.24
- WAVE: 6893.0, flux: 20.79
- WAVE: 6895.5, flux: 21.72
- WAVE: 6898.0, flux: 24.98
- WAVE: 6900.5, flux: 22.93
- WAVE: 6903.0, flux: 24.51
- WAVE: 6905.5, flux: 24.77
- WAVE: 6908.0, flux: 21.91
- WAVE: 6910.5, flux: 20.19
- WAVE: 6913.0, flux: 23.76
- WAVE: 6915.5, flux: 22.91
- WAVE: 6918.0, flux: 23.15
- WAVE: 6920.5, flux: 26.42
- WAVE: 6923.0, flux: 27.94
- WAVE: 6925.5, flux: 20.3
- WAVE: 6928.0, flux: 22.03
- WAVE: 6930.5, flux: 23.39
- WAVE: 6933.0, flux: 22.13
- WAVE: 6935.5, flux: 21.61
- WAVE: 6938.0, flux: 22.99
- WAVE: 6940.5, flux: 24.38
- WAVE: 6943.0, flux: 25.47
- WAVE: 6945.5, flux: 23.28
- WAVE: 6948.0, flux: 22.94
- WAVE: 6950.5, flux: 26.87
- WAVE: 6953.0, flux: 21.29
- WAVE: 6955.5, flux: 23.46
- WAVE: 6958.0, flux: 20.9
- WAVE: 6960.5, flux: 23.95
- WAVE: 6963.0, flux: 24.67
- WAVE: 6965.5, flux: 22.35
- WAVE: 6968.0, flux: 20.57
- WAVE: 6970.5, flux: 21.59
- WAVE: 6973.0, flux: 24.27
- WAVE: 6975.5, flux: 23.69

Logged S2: 2.3 Angstrom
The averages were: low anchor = 23.7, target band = 21.6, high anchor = 23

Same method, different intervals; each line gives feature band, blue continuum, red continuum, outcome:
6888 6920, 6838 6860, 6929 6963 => 0.40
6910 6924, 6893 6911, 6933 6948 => -0.65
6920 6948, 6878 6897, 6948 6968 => -1.60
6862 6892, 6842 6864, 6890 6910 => 1.90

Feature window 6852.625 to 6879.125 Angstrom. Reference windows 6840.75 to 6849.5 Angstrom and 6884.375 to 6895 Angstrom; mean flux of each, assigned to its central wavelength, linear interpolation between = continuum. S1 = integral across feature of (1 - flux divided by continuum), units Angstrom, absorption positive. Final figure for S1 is -2.0 Angstrom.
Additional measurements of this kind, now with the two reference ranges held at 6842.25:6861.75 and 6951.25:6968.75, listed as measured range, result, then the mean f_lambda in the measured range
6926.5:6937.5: 0.2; 22.3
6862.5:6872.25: -0.3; 23.8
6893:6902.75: 0.0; 23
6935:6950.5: -0.7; 23.8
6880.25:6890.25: 1.3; 19.9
